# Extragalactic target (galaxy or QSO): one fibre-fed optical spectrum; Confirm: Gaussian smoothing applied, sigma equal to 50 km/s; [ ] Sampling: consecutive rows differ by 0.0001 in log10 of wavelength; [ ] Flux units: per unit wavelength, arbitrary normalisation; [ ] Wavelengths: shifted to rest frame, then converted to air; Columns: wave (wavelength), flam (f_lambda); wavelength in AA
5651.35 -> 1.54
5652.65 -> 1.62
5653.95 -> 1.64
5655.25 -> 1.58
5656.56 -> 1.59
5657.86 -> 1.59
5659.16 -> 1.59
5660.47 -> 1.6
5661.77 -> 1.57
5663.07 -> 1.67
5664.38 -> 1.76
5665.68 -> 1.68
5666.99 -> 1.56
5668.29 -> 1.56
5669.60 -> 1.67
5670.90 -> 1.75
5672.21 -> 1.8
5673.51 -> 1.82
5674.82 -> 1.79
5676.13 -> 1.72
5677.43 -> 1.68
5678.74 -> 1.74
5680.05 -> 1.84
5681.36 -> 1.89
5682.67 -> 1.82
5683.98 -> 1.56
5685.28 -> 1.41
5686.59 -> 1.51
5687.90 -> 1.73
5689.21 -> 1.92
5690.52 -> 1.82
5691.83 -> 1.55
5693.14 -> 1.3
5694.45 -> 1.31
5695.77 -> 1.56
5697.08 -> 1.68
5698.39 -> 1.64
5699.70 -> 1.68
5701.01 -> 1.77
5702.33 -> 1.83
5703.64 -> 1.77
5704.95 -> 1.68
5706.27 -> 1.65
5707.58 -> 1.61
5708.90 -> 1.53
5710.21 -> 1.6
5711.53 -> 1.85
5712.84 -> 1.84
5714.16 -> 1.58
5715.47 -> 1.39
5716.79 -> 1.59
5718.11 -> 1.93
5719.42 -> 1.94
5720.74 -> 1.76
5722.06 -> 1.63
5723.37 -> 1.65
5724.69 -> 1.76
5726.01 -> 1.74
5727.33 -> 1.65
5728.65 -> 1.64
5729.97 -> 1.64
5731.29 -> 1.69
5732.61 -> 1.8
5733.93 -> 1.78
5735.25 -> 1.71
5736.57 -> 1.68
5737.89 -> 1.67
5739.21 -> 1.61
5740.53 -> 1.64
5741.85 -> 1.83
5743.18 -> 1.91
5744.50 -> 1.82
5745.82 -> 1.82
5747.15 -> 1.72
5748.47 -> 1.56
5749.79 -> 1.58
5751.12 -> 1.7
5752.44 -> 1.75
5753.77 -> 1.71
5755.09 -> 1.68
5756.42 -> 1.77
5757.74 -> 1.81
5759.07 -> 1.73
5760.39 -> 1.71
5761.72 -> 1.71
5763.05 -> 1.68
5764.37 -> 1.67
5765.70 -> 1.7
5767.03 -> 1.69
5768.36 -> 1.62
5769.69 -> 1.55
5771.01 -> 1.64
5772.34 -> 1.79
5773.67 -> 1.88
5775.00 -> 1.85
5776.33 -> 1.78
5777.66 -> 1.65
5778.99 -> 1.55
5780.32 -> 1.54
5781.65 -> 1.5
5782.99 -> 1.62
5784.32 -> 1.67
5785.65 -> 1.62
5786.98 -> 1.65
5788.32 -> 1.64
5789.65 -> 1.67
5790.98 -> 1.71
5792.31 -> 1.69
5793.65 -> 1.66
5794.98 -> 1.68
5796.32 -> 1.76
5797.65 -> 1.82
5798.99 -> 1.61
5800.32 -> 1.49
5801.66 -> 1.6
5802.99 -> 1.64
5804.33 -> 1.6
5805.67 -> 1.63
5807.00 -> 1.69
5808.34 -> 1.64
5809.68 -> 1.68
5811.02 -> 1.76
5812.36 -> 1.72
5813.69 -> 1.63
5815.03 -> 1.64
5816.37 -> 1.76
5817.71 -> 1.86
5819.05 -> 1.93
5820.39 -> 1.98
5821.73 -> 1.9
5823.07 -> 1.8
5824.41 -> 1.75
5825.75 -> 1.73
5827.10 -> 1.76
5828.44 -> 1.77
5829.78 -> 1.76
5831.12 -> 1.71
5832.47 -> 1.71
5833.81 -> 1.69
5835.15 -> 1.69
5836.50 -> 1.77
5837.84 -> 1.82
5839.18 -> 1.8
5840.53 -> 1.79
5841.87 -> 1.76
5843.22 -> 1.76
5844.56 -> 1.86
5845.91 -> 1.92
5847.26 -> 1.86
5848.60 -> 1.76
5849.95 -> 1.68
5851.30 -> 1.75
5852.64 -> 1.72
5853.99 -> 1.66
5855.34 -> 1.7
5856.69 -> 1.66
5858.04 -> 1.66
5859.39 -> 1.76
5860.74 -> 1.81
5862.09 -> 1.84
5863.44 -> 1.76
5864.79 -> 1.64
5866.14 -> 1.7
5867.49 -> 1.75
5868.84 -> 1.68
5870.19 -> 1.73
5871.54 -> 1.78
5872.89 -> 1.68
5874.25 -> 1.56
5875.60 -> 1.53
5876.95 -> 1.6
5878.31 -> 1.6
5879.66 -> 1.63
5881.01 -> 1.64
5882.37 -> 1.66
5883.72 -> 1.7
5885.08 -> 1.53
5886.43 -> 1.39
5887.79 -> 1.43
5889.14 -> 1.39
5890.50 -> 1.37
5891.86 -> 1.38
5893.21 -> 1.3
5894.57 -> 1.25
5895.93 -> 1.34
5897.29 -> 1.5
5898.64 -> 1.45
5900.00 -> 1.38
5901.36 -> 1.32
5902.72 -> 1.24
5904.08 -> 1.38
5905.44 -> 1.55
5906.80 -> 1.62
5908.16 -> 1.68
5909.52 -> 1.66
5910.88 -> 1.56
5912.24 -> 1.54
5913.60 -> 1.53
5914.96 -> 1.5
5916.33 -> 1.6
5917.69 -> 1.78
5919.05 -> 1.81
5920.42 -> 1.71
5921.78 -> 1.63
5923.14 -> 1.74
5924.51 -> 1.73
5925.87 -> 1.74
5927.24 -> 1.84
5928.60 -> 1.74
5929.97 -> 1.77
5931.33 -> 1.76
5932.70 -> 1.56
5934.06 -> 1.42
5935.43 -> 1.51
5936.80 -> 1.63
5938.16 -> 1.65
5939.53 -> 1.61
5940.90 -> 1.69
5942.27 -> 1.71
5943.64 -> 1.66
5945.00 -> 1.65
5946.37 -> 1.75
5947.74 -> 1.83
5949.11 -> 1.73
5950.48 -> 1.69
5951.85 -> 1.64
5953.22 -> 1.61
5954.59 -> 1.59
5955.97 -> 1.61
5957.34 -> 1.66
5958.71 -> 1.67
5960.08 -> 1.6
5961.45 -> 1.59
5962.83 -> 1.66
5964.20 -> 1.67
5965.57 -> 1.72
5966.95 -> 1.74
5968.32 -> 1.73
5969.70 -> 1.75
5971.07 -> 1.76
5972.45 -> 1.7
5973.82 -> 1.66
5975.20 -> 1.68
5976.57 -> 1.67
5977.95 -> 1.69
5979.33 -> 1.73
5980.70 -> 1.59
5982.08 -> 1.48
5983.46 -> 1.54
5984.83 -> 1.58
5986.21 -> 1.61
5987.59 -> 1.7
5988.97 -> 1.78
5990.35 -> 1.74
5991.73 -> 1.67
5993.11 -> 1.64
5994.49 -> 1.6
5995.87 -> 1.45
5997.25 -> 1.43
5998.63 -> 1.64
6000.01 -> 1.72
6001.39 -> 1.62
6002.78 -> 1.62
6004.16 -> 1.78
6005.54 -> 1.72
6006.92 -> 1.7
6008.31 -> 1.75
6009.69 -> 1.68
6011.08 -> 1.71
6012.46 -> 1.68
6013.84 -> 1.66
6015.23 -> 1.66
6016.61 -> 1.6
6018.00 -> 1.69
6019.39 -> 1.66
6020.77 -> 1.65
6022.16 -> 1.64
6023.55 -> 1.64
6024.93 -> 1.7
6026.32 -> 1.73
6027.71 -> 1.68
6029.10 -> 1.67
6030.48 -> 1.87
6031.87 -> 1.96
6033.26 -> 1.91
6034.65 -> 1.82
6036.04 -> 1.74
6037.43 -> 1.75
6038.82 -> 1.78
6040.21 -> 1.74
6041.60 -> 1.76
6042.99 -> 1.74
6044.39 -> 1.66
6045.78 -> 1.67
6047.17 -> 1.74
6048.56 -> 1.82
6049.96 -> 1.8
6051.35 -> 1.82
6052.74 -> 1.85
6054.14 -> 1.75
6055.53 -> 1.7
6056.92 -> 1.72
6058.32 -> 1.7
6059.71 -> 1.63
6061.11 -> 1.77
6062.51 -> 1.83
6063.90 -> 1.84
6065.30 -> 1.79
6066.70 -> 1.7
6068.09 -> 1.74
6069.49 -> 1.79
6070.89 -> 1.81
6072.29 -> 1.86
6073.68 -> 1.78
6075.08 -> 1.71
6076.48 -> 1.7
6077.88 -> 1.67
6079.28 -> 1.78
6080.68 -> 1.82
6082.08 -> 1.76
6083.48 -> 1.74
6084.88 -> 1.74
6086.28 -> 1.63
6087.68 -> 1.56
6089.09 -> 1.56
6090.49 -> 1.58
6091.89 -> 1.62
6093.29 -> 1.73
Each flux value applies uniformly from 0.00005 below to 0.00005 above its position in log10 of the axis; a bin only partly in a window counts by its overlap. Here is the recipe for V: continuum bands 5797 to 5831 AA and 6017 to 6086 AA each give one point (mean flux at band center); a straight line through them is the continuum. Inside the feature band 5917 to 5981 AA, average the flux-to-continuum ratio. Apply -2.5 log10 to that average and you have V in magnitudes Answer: 0.04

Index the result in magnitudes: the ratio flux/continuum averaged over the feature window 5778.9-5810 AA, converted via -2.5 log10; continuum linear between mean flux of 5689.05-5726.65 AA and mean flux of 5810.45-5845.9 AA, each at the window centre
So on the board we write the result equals 0.07 mag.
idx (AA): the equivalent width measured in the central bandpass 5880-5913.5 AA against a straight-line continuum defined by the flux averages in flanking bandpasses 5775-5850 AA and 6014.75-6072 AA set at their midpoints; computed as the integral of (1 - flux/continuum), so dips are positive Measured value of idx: 5.0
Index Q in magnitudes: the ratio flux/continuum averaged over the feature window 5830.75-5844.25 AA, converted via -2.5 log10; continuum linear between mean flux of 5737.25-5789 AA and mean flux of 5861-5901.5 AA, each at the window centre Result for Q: -0.10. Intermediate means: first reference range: 1.69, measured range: 1.75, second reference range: 1.56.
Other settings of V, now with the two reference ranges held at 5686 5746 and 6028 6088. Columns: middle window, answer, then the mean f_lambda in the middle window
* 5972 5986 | 0.072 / 1.63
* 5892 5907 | 0.238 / 1.39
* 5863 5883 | 0.038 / 1.66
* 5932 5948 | 0.065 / 1.63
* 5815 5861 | -0.036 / 1.77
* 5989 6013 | 0.056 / 1.66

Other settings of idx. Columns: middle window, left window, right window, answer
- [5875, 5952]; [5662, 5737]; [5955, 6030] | 3.92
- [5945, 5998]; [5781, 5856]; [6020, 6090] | 2.44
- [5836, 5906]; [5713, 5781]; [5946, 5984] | 2.76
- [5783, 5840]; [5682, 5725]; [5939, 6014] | -1.81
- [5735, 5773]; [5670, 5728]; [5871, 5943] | -1.11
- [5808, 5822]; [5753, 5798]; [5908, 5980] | -0.74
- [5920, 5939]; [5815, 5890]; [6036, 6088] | 0.61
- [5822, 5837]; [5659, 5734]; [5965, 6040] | -0.54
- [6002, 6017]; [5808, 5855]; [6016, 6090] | 0.48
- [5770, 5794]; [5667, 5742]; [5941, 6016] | 0.12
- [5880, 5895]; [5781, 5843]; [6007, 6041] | 2.19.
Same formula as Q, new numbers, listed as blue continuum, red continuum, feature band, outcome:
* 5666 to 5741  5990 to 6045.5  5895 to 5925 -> 0.09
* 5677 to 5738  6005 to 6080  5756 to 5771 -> 0.00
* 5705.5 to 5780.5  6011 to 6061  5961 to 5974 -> 0.01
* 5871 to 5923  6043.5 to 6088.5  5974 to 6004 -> 0.01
